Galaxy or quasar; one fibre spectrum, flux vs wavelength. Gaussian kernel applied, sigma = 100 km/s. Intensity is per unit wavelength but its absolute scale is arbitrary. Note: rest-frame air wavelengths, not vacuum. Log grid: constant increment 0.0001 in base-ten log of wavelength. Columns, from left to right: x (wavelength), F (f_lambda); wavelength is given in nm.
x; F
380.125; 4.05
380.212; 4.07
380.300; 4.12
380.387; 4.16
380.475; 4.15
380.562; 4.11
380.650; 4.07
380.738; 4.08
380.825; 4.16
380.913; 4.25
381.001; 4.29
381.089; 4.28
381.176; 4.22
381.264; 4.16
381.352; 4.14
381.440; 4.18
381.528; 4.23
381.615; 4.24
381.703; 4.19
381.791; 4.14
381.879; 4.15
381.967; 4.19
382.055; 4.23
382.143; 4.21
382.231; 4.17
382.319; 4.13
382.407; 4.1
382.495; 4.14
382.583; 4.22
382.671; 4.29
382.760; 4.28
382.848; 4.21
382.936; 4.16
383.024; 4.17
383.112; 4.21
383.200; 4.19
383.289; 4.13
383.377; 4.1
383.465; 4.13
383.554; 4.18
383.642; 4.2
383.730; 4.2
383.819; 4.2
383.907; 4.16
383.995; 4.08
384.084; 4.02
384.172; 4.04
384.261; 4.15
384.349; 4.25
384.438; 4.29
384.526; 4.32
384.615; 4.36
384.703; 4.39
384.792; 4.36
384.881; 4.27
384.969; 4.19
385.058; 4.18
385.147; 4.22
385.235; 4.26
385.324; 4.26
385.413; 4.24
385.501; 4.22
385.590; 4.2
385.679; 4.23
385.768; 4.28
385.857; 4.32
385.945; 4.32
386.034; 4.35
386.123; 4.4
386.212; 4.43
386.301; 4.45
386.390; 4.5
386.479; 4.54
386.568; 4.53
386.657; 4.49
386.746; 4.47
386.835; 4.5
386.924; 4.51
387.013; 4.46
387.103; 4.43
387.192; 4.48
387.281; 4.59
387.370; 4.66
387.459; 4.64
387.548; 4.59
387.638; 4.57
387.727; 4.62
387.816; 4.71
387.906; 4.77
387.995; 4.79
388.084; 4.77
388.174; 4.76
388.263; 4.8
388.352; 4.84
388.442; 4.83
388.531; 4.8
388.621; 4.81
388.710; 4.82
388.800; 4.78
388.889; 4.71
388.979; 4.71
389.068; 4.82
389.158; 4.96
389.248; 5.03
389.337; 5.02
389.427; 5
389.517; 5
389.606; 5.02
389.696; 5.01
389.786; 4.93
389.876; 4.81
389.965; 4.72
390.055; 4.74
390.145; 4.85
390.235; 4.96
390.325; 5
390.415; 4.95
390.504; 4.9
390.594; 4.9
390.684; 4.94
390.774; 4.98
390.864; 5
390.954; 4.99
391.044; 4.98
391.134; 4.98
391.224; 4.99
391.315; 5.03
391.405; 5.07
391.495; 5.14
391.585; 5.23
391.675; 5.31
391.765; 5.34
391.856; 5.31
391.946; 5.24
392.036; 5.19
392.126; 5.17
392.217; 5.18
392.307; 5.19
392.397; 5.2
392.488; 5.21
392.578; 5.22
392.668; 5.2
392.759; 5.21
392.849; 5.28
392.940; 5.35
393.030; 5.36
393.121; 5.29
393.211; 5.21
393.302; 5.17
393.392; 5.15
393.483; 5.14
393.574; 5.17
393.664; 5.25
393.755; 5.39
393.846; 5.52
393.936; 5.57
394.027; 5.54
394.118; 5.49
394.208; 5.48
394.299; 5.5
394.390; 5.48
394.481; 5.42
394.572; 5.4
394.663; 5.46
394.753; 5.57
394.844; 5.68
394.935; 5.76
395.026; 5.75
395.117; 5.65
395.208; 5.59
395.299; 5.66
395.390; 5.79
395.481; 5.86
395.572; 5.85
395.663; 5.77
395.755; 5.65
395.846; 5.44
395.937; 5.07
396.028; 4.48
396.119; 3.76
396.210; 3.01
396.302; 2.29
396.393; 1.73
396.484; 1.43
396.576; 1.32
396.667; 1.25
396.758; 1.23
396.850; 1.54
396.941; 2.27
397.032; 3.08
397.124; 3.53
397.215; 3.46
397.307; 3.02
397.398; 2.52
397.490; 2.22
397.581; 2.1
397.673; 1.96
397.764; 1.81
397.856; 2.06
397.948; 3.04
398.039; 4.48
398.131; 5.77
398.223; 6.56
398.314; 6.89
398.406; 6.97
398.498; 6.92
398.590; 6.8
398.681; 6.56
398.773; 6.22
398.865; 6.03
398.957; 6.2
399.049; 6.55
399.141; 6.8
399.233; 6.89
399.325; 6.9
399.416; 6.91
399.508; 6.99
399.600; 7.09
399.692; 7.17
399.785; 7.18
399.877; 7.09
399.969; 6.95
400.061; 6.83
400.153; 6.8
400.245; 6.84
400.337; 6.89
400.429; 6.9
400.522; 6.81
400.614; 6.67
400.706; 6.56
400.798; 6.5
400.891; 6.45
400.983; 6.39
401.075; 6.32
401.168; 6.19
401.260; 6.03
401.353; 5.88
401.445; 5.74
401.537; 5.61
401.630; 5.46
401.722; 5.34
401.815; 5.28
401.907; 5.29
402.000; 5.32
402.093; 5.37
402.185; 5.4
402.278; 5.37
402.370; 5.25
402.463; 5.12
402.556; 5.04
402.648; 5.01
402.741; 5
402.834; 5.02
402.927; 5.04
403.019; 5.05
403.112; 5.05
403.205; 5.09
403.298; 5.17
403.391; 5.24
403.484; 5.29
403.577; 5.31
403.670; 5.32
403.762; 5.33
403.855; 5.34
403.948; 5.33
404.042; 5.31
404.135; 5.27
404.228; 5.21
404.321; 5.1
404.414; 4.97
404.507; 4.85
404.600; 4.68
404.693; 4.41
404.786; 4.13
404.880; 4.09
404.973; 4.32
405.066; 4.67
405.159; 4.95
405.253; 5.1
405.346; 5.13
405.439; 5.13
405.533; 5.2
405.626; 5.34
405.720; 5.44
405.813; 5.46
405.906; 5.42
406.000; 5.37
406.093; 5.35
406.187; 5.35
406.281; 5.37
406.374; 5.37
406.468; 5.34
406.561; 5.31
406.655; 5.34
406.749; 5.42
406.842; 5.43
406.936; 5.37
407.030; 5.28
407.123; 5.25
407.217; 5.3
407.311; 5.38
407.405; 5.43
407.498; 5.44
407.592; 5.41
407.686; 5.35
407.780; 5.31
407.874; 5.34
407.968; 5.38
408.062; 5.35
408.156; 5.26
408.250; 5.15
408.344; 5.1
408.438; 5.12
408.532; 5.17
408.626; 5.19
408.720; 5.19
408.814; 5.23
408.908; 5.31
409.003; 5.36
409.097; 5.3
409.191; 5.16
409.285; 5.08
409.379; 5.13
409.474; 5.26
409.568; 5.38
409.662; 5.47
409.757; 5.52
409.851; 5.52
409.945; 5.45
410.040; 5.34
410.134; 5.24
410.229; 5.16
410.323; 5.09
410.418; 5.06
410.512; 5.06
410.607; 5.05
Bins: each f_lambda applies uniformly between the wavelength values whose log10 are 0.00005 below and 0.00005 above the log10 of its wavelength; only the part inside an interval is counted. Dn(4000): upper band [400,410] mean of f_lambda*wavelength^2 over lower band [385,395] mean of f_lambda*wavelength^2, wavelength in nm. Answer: 1.2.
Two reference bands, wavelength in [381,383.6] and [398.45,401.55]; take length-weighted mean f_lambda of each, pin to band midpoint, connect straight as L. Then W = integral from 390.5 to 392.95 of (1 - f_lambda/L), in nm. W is 0.16 nm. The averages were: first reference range 4.19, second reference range 6.62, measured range 5.13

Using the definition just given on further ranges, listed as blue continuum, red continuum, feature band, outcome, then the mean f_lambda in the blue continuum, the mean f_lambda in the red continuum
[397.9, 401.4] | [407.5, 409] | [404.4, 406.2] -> 0.23 nm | 6.5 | 5.26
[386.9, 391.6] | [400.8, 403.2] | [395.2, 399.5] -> 0.69 nm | 4.84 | 5.49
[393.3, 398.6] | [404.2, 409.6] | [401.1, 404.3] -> -0.29 nm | 4.43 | 5.18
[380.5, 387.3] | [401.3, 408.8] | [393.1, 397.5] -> 0.28 nm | 4.25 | 5.21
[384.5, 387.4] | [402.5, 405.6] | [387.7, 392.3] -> -0.44 nm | 4.37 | 5.01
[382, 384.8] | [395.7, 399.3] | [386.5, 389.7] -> -0.43 nm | 4.19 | 4.1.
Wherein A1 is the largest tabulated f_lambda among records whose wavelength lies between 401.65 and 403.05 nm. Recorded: 5.4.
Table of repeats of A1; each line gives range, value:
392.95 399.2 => 6.97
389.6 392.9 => 5.34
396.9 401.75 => 7.18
